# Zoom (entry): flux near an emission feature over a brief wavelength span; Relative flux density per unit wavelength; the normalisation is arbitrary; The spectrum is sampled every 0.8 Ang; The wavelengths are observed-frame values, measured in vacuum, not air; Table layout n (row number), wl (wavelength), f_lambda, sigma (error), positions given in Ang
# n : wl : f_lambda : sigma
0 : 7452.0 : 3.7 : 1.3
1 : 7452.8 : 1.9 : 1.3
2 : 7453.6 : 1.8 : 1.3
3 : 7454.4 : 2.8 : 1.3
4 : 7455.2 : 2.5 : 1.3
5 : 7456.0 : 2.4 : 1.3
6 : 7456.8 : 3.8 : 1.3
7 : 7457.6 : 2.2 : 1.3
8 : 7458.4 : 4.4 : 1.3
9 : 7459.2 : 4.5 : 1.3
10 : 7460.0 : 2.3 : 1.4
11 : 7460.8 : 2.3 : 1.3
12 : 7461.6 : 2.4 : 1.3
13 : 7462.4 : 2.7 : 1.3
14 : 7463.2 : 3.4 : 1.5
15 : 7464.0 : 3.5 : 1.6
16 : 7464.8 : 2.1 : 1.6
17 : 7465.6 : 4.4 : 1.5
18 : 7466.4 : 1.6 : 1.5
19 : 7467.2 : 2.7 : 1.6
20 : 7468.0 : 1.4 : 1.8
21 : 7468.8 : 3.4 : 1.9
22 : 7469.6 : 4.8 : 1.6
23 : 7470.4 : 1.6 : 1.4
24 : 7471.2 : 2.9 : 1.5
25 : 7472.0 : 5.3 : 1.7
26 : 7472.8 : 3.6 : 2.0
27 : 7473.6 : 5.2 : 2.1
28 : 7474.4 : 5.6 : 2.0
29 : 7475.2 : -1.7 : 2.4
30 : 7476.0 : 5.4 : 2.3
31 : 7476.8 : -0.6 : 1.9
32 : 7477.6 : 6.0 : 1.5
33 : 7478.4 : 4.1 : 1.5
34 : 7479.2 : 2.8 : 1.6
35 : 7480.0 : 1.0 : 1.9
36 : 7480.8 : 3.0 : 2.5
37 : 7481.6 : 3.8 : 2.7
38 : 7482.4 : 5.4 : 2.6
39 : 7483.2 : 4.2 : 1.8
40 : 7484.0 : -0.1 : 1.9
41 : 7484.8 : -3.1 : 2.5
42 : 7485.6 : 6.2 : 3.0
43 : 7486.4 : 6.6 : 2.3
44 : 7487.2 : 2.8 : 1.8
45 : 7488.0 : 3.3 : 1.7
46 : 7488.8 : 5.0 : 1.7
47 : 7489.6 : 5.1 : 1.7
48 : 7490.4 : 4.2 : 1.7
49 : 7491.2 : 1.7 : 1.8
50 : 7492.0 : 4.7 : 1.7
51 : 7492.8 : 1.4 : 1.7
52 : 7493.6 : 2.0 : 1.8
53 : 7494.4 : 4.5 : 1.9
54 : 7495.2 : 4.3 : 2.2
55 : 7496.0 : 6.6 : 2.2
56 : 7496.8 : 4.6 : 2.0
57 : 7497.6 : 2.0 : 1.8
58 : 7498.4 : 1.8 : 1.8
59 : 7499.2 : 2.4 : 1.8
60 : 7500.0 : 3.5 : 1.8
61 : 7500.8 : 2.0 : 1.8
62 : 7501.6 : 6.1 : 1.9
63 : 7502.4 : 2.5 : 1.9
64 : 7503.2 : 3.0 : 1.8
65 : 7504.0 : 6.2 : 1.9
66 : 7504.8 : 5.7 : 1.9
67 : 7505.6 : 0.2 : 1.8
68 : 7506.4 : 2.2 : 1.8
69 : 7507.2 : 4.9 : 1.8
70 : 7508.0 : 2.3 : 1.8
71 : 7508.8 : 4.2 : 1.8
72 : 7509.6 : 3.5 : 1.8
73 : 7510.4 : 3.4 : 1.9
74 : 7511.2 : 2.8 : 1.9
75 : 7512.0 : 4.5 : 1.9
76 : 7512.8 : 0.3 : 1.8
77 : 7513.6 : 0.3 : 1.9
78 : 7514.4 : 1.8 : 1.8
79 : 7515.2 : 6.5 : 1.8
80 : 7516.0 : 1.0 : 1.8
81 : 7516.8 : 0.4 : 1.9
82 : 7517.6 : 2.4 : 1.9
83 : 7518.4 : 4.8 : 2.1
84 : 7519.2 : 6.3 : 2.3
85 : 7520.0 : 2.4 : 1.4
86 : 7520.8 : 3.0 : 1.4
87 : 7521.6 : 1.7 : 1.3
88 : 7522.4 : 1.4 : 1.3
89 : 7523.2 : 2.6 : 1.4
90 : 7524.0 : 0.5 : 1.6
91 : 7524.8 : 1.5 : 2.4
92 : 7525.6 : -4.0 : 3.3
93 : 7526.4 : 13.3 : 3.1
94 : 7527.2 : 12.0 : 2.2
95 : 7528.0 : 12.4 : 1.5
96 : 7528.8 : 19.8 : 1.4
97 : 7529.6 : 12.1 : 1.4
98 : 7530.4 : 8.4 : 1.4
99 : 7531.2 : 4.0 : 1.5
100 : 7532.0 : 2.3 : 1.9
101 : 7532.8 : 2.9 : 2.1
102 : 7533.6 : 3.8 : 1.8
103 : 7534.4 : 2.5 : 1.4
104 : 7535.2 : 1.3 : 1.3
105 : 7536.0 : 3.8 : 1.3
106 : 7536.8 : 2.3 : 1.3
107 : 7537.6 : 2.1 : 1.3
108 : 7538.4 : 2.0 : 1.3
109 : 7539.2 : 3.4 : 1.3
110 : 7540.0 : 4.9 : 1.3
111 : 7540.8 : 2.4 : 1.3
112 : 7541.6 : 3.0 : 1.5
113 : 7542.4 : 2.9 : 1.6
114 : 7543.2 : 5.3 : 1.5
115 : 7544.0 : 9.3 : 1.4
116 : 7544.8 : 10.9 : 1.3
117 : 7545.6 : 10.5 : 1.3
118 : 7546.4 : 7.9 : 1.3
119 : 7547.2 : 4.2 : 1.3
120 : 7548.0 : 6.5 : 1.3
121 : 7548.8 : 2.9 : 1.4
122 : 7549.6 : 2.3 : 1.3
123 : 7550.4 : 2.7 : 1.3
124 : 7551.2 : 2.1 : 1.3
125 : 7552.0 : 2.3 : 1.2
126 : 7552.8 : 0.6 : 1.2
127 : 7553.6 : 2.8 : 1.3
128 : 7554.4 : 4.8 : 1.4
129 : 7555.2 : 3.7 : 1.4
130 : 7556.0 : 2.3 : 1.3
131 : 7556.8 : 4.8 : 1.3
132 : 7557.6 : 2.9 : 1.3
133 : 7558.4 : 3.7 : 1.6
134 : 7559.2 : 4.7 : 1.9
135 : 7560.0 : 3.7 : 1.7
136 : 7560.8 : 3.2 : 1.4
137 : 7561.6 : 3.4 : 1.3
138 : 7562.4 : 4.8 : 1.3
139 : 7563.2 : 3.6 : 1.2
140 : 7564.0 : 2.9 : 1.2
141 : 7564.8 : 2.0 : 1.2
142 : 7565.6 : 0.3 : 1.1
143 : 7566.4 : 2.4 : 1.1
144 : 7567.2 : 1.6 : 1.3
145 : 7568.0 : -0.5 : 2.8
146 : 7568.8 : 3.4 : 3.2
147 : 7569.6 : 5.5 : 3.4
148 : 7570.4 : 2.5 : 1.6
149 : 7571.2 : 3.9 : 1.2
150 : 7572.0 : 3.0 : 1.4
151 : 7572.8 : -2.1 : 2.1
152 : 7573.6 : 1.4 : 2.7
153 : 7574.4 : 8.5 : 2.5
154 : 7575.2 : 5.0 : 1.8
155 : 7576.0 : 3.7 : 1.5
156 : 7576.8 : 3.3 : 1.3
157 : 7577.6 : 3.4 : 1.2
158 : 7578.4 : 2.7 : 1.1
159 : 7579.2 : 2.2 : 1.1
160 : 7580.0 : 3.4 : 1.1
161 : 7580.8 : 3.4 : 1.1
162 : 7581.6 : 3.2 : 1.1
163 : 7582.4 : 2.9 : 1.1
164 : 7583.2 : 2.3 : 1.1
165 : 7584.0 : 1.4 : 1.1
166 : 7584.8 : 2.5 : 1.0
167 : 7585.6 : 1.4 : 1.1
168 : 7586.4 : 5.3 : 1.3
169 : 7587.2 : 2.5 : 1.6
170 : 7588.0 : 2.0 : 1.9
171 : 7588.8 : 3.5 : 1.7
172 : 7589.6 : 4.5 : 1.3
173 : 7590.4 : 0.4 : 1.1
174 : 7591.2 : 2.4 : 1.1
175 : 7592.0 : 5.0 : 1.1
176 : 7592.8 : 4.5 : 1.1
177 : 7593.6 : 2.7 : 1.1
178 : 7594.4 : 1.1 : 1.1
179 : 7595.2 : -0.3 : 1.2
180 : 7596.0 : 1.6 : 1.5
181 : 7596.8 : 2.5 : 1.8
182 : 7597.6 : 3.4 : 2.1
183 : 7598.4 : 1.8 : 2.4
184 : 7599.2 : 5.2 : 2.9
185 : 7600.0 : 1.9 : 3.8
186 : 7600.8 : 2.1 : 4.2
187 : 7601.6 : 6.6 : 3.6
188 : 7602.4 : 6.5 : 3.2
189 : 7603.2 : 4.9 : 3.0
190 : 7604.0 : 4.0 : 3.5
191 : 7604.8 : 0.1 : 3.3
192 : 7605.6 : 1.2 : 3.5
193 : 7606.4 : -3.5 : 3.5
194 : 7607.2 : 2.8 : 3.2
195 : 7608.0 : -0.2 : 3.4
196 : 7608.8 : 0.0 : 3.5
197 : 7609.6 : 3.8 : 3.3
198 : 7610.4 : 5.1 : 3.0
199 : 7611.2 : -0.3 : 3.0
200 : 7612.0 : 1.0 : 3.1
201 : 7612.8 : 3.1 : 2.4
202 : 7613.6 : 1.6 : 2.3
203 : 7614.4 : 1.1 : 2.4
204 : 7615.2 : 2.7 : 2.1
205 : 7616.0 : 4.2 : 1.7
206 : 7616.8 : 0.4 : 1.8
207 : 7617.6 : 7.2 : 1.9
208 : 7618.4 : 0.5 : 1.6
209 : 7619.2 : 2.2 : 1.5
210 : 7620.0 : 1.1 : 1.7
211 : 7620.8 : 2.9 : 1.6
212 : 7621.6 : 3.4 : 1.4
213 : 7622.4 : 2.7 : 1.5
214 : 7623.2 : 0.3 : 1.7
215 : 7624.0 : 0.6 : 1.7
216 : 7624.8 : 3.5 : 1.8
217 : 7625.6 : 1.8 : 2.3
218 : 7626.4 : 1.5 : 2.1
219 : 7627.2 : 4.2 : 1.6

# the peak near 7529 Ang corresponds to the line [S II]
